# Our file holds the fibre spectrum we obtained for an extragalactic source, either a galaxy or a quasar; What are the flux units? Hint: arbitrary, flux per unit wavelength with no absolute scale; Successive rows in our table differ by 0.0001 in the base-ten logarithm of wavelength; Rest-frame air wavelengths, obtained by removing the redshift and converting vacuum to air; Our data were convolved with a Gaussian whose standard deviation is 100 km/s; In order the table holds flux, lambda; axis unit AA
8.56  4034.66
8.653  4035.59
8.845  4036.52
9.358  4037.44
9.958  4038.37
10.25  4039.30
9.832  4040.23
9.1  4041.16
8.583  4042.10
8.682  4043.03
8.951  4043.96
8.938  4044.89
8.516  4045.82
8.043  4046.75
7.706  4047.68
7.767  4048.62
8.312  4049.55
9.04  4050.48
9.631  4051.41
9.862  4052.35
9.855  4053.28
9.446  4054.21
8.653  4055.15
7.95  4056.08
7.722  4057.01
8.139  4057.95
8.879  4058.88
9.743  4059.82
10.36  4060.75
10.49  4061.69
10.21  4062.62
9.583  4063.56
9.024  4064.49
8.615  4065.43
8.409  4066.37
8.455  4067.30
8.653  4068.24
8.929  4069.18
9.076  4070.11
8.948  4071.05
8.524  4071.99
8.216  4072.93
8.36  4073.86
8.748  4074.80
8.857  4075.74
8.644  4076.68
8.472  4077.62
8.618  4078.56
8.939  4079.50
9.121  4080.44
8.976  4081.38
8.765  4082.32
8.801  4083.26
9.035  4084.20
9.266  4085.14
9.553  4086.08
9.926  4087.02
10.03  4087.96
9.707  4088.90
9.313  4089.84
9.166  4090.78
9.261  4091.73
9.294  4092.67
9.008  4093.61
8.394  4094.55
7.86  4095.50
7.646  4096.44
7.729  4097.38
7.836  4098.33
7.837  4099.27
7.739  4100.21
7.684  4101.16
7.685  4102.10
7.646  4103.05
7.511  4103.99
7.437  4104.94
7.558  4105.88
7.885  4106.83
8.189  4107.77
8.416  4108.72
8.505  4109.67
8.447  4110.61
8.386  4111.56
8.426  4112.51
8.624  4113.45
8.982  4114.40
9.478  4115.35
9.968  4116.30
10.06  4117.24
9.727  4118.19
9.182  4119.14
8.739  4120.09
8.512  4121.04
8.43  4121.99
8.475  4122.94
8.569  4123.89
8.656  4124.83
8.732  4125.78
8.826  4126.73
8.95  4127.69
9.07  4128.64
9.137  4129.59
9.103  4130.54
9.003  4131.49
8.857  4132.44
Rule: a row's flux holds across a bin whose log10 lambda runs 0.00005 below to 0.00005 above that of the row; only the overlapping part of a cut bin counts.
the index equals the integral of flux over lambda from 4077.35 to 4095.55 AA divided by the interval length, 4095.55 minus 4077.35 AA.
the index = 9.11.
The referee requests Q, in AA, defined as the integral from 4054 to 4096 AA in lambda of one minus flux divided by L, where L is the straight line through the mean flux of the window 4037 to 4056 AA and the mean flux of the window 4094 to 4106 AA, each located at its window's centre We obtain -3.3 AA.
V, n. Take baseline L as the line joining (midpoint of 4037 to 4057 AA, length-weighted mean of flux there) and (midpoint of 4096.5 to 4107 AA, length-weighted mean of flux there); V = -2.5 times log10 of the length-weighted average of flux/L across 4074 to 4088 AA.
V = -0.11 mag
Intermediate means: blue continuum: 8.94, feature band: 9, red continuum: 7.68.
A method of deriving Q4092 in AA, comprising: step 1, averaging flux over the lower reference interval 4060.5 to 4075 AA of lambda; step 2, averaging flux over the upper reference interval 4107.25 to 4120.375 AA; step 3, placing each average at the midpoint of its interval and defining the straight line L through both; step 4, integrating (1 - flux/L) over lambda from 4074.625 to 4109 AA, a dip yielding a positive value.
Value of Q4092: 1.6 AA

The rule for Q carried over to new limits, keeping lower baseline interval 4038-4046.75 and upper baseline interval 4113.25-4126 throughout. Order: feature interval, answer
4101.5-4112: 1.3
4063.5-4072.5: 0.3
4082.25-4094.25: -0.3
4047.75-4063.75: 0.0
